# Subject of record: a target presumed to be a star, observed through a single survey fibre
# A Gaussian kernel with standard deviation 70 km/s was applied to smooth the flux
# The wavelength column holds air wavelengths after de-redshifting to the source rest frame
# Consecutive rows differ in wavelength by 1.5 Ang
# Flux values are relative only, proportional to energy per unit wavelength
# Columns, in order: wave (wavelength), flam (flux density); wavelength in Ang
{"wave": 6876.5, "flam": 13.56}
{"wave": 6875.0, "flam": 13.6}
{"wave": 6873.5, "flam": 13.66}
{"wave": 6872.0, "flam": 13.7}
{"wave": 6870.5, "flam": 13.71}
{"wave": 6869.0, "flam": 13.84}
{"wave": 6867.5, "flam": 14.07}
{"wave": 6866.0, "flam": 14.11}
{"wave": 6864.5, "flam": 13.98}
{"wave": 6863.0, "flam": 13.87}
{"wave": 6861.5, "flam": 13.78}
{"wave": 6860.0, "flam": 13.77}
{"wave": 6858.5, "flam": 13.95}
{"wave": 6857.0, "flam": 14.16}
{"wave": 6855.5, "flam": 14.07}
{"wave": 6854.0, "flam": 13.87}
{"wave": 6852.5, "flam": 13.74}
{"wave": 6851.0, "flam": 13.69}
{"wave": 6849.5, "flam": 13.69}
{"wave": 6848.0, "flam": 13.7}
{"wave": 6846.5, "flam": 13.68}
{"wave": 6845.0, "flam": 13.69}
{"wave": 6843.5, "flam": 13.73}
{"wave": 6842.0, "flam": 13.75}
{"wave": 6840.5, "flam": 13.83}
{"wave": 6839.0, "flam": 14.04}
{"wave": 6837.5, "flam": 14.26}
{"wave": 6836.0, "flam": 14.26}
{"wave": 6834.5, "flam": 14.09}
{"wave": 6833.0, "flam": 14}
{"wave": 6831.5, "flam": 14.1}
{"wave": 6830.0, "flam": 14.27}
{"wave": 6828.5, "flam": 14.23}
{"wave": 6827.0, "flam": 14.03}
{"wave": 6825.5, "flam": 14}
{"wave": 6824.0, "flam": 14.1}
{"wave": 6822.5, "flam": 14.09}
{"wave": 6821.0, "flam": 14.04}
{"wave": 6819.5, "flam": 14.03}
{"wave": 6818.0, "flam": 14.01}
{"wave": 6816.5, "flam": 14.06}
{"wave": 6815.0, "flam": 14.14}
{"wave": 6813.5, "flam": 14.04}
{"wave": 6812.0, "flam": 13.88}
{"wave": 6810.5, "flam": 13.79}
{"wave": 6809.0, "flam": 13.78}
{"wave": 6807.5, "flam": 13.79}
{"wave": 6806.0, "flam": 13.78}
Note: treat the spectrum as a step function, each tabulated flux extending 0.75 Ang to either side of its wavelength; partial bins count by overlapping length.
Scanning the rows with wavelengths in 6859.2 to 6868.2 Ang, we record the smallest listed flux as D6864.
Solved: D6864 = 13.77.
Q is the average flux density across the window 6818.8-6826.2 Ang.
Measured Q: 14.1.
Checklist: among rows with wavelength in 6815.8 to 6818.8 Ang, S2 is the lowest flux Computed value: 14.01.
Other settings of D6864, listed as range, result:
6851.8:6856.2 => 13.74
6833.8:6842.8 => 13.75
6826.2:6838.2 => 14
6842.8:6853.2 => 13.68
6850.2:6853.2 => 13.69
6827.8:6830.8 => 14.23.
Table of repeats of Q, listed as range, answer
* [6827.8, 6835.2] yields 14.1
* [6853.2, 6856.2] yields 14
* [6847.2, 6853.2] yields 13.7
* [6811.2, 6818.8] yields 14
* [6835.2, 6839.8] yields 14.2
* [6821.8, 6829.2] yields 14.1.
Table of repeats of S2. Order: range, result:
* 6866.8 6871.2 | 13.71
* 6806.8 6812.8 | 13.78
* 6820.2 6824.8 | 14.04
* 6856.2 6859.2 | 13.95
